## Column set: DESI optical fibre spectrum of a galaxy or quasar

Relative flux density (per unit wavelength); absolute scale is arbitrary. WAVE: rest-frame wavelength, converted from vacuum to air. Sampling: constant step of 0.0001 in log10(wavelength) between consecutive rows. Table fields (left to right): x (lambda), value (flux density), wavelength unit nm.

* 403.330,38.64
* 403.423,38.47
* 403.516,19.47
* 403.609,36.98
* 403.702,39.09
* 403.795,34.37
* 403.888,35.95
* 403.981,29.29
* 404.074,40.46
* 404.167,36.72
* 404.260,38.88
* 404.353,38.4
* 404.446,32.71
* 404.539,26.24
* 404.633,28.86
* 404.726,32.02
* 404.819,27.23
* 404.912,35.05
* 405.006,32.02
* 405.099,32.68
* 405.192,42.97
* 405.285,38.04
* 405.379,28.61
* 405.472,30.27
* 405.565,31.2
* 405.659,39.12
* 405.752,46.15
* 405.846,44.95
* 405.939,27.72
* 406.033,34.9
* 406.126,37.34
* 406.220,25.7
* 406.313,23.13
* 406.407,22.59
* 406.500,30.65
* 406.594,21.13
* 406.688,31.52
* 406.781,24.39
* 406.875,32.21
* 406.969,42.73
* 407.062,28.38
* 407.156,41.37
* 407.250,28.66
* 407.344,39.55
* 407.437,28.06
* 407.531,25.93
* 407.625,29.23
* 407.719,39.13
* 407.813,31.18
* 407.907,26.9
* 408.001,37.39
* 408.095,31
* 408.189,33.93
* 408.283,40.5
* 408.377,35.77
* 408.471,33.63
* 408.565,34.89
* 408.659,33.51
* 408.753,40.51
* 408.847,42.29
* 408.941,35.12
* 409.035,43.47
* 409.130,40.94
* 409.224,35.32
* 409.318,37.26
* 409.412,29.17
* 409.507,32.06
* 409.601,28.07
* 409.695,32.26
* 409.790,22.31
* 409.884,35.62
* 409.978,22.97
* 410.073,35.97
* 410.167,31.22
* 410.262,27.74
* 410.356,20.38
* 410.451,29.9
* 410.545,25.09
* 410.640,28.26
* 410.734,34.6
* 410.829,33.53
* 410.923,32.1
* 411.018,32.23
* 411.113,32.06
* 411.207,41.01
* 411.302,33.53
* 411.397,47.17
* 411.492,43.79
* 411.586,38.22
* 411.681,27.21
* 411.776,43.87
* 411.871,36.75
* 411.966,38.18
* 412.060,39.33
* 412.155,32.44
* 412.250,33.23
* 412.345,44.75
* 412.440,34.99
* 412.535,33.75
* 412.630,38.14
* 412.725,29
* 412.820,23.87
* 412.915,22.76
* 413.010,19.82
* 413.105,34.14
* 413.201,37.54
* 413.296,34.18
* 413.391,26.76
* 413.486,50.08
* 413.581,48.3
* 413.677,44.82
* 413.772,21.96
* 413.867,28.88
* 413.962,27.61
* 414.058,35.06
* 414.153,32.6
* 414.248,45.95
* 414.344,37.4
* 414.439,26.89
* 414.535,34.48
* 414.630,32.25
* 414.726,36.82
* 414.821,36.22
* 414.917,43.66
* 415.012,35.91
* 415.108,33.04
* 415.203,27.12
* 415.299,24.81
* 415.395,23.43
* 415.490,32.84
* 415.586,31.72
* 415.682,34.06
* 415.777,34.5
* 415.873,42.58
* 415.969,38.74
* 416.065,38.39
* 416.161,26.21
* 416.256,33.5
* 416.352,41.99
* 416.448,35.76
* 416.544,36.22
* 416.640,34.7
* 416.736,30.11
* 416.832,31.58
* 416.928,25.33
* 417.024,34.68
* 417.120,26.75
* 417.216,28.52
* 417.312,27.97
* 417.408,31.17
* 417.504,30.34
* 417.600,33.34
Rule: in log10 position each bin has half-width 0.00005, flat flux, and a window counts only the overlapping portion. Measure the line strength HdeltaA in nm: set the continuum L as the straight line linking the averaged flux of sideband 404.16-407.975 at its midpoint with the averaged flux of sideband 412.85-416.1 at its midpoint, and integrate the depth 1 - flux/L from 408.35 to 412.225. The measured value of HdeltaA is -0.11 nm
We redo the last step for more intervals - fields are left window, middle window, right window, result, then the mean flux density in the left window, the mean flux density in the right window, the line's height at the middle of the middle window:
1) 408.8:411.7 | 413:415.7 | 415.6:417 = 0.01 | 33.3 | 34.5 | 34.1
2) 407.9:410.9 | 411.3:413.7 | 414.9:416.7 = -0.18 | 32.9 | 34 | 33.4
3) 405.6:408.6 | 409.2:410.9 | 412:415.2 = 0.17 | 32.8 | 34.4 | 33.5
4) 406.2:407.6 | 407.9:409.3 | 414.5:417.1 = -0.28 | 29.8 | 33.7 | 30.5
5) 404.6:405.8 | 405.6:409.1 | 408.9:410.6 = -0.09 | 34.2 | 31.3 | 32.9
